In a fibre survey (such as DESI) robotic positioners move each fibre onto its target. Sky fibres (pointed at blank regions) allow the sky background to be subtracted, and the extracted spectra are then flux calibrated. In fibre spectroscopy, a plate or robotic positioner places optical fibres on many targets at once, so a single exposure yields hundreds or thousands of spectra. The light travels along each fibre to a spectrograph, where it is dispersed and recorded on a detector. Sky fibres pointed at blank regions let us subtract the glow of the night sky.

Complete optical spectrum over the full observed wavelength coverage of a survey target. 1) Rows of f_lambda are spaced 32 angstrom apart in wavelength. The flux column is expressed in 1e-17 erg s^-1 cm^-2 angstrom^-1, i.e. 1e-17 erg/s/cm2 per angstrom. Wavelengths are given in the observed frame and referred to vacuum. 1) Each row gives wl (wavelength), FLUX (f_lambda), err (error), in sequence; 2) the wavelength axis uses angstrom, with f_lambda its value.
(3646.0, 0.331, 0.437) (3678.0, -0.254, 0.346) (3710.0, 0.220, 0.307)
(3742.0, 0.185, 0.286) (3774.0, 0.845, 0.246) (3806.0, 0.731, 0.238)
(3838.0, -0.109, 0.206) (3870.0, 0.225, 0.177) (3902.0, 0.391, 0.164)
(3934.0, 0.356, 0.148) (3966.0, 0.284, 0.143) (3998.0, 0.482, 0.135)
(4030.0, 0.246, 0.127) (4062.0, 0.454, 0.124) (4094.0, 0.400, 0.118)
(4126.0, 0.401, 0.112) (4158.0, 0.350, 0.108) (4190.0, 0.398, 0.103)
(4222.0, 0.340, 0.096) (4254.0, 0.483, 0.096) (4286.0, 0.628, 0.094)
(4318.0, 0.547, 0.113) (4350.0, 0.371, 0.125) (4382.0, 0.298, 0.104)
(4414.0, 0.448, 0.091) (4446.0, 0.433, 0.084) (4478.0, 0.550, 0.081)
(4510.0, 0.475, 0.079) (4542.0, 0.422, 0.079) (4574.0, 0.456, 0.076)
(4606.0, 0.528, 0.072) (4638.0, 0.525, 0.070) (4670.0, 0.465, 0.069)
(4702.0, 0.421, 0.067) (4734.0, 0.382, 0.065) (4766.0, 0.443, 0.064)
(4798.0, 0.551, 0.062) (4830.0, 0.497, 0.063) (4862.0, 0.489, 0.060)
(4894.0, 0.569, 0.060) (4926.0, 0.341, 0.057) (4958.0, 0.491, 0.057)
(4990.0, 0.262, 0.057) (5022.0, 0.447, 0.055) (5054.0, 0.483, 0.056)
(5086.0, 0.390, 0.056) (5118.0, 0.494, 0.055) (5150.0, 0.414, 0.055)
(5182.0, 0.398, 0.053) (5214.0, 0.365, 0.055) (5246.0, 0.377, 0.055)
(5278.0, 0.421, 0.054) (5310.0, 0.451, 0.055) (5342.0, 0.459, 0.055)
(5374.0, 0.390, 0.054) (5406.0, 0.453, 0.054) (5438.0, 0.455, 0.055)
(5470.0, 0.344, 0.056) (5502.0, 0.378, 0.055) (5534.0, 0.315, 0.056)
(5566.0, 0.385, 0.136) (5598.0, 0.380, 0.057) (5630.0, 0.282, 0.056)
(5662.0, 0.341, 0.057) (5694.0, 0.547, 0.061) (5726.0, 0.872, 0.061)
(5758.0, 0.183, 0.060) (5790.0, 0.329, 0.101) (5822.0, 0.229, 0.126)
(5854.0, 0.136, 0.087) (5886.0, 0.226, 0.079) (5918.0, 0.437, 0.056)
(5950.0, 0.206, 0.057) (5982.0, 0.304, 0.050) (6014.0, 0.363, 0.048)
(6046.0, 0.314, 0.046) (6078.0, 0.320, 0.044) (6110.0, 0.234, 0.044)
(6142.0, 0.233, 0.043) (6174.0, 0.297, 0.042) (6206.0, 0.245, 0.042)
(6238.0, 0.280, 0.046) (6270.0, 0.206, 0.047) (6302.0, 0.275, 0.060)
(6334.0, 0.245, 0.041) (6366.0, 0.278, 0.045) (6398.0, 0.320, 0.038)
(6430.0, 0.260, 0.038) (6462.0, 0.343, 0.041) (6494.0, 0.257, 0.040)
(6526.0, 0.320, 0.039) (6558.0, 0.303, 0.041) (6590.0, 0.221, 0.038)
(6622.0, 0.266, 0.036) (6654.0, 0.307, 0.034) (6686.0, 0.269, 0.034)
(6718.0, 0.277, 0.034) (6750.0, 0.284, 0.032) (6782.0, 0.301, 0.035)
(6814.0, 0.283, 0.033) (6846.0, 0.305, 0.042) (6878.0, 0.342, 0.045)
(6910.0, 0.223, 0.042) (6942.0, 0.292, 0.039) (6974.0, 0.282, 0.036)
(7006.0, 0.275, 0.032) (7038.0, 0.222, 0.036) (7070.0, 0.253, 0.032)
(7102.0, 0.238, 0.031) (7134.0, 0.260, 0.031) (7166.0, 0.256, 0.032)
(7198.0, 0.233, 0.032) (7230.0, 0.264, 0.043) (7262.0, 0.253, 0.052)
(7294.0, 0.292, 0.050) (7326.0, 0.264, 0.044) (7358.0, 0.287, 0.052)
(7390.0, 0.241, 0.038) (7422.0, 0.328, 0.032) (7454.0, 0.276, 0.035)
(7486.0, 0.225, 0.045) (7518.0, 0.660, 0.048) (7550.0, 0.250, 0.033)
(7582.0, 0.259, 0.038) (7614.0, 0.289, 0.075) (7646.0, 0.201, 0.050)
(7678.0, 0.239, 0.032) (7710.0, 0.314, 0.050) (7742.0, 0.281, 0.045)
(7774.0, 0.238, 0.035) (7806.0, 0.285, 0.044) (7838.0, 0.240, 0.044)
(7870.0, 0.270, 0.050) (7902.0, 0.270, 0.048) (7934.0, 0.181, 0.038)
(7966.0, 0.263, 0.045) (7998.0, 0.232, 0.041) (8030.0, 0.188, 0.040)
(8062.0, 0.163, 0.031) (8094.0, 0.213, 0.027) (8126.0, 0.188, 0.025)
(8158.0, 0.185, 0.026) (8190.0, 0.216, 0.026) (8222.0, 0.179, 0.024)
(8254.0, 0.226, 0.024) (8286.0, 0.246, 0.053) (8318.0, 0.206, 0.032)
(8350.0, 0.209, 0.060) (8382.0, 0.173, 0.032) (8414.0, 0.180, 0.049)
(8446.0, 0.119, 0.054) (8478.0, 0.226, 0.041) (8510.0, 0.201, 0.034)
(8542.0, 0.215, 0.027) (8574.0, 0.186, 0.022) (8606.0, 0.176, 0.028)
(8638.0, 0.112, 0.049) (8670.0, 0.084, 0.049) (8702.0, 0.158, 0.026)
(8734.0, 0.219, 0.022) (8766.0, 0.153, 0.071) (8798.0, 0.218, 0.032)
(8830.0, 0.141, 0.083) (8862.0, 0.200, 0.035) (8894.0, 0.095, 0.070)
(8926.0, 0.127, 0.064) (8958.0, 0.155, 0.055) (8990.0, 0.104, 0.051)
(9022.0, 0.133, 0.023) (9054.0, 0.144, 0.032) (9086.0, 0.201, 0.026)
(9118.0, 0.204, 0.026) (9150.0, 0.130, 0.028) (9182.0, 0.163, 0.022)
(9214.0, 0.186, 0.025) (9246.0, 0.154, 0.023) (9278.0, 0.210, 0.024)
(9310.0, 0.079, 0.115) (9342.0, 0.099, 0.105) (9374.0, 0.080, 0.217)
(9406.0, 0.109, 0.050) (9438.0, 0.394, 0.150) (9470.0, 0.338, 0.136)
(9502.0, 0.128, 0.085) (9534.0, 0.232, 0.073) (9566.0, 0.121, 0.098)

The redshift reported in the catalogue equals 0.145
